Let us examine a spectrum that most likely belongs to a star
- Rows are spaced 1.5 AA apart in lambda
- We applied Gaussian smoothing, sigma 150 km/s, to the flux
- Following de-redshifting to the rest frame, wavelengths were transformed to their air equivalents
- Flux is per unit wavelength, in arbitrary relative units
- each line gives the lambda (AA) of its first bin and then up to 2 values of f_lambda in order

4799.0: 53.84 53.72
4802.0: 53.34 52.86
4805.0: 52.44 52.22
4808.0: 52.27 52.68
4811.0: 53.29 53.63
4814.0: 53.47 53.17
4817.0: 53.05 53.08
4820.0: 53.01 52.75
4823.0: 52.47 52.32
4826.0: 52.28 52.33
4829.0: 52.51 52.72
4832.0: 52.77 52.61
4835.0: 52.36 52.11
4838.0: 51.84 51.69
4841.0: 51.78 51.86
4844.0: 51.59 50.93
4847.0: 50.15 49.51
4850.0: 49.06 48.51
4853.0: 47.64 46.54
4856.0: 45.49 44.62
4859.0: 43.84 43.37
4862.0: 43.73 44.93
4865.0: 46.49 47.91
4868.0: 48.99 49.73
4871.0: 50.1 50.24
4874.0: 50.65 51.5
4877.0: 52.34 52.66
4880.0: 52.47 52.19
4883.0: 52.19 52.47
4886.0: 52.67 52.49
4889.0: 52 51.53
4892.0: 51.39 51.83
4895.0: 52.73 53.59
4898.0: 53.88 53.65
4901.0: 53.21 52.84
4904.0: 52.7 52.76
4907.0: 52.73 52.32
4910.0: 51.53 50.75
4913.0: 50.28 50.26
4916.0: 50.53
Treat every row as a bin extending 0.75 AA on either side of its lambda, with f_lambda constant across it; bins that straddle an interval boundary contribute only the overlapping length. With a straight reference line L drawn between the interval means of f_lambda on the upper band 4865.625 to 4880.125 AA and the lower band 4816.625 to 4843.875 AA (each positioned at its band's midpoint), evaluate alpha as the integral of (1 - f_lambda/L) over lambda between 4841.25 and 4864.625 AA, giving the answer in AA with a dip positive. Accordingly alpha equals 1.8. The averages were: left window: 52.4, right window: 50.5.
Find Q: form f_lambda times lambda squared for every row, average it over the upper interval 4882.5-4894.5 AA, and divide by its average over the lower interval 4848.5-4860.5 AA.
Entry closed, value 1.14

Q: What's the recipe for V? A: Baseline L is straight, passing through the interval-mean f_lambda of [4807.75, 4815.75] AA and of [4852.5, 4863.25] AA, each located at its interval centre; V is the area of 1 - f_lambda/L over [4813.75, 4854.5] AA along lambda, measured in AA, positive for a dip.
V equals -2.1 AA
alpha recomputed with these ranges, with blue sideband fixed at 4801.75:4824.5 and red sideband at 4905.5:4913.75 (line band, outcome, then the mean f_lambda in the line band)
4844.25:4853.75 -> 0.54 AA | 49.4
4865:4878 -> 0.53 AA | 50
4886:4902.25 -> -0.25 AA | 52.6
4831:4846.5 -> 0.18 AA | 51.9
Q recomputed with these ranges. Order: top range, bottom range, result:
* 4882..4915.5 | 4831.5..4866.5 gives 1.09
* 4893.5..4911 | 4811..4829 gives 1.03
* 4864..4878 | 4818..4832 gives 0.96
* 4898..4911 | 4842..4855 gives 1.09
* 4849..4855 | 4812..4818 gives 0.92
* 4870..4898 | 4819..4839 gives 1.01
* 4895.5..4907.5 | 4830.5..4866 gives 1.11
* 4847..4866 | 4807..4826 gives 0.89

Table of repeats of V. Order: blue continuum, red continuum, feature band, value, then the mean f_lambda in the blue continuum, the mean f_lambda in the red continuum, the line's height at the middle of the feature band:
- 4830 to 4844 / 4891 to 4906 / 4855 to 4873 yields 2.02 AA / 52.2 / 52.8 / 52.5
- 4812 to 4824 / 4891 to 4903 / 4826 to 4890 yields 3.49 AA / 53.1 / 52.9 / 53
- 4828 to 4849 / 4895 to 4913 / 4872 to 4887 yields 0.10 AA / 51.8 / 52.6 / 52.3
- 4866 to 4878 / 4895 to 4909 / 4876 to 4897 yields -0.28 AA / 50.3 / 53.1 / 51.6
